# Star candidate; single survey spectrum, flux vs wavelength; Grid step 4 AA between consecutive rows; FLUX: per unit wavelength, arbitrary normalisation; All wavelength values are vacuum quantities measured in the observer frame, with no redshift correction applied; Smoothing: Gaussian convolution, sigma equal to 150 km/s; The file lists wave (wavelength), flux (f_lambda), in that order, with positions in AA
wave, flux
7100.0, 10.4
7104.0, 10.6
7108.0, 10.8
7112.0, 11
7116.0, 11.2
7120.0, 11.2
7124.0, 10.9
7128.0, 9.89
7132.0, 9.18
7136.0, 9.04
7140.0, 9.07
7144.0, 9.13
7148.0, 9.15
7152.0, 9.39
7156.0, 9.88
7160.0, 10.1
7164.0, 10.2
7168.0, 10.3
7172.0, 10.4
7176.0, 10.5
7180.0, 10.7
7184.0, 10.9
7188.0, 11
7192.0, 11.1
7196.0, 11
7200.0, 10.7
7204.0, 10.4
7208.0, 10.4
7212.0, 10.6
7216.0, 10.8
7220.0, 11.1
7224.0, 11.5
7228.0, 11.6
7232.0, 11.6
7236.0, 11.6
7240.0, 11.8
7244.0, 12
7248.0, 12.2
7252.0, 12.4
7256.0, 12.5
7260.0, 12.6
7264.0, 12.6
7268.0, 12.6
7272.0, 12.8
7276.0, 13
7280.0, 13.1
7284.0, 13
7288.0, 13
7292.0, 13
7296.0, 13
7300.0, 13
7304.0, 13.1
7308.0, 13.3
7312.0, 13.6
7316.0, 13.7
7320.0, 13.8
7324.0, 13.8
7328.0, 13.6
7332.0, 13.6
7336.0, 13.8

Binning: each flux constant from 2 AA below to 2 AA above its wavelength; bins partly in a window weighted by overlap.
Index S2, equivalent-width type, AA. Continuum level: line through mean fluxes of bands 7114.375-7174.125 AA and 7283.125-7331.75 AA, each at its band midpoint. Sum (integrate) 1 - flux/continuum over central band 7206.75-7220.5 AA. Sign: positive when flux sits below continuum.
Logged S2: 0.8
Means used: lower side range 9.93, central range 10.7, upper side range 13.3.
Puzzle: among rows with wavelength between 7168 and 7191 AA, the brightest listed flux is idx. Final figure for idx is 11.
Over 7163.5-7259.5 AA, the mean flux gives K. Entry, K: 11.2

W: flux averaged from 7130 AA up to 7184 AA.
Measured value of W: 9.81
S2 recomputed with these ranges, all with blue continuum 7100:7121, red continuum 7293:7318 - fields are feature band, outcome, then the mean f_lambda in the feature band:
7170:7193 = 2.0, 10.8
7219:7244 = 1.6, 11.6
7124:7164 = 6.2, 9.54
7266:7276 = 0.1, 12.8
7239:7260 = 0.6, 12.2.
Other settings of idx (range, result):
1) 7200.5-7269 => 12.6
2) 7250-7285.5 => 13.1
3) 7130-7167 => 10.2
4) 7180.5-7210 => 11.1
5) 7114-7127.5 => 11.2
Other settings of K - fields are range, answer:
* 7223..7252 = 11.8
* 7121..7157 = 9.55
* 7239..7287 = 12.6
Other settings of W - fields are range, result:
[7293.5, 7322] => 13.4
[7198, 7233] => 10.9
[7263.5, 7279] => 12.8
